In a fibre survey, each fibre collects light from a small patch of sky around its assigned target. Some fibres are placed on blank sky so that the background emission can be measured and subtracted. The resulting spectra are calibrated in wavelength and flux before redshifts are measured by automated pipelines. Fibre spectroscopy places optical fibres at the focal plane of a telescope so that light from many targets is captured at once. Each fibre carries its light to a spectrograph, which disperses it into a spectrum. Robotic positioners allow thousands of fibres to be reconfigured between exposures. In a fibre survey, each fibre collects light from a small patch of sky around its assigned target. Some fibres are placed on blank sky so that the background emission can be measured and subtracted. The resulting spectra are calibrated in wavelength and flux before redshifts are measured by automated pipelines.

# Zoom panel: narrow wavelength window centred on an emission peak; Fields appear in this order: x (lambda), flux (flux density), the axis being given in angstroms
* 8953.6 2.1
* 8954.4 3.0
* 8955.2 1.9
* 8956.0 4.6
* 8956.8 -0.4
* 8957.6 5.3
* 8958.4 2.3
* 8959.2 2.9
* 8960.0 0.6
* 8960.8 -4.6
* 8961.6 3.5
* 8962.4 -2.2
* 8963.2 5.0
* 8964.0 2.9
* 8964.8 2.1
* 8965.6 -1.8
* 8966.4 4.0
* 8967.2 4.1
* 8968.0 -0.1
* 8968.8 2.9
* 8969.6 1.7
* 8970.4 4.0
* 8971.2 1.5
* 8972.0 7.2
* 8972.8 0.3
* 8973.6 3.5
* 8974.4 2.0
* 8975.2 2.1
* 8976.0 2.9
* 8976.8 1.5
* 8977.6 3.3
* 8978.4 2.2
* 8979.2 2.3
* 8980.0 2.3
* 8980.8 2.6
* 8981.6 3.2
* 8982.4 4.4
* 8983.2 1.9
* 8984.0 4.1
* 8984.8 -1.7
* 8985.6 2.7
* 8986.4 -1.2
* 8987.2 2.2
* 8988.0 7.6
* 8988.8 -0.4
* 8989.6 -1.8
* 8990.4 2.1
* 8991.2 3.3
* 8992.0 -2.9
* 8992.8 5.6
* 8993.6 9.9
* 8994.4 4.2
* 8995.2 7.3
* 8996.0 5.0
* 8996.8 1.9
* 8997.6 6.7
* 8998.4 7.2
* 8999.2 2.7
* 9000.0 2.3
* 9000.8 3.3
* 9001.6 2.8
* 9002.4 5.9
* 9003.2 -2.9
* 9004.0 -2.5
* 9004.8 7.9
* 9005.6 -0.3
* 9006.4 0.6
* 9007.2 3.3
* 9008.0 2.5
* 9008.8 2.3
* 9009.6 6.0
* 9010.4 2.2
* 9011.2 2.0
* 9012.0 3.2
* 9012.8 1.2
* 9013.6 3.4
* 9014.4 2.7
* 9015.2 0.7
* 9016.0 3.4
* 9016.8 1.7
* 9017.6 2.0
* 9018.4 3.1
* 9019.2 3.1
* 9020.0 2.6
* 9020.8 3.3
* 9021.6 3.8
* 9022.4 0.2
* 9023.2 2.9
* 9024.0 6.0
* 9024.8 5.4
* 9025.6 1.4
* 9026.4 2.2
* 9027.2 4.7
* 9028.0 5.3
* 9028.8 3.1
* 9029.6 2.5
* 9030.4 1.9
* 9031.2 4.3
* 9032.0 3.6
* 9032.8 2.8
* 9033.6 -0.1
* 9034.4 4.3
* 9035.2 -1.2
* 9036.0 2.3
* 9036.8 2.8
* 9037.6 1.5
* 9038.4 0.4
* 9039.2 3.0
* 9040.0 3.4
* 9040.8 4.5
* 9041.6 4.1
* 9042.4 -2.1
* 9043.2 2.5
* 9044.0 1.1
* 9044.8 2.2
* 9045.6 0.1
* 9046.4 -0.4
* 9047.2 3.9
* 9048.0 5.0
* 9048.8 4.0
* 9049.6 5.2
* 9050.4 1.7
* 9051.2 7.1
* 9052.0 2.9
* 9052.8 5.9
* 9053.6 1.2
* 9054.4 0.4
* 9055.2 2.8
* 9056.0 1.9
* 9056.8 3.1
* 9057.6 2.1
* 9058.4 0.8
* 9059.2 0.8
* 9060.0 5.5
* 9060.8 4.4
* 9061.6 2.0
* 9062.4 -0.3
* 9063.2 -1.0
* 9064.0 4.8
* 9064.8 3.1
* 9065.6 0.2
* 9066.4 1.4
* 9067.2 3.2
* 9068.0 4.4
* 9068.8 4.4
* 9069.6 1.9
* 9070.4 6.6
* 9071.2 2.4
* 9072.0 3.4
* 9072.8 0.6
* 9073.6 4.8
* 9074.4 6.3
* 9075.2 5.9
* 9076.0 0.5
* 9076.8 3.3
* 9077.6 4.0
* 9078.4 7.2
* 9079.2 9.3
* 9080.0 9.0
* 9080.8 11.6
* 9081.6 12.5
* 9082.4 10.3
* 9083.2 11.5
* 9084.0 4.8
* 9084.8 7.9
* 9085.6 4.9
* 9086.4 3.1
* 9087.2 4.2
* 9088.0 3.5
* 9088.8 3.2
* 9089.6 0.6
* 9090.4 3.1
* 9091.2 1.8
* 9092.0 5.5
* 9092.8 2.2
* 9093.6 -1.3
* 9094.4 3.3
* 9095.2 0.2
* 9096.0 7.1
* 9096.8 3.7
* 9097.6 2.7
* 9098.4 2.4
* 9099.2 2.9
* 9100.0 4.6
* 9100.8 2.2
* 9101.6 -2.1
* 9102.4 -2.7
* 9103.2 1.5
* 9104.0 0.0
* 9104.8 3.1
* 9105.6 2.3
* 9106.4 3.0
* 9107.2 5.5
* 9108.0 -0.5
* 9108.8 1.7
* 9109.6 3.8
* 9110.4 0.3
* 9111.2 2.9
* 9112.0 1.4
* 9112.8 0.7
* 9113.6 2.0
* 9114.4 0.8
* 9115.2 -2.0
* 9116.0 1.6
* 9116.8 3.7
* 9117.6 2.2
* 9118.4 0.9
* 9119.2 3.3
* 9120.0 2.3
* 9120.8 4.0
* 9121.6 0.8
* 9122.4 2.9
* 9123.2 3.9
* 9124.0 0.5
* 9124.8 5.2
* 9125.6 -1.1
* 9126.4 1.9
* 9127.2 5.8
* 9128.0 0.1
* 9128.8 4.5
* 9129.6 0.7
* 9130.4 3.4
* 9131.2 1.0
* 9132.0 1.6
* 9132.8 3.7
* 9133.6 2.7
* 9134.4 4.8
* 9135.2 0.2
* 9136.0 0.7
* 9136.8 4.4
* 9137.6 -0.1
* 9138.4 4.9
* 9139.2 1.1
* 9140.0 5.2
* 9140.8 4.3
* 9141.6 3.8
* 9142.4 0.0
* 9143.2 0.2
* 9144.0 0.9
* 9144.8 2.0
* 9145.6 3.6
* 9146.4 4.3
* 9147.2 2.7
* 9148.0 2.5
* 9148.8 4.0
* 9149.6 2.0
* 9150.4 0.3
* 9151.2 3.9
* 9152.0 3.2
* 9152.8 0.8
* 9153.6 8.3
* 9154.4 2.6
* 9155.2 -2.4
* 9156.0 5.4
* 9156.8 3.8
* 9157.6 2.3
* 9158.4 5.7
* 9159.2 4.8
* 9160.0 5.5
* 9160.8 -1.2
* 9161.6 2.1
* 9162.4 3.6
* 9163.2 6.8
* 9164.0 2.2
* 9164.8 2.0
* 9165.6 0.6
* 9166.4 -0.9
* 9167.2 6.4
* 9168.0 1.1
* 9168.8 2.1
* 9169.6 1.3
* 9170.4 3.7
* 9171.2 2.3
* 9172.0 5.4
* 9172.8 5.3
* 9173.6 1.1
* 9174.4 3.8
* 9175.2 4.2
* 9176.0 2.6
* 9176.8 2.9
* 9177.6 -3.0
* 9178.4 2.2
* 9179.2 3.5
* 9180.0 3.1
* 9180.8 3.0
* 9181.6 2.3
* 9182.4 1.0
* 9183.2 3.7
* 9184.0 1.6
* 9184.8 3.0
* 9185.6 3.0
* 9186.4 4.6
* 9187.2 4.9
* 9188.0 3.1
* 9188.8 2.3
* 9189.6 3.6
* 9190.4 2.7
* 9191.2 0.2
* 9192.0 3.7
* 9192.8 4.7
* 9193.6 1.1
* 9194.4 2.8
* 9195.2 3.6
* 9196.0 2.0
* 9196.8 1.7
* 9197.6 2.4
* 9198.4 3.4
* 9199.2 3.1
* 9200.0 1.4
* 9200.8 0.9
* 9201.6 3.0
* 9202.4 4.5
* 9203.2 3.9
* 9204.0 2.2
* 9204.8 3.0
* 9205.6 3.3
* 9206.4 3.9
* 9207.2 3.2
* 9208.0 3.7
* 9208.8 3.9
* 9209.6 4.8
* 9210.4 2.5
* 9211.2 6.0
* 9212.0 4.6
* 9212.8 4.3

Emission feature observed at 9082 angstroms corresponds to [O III] 5007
